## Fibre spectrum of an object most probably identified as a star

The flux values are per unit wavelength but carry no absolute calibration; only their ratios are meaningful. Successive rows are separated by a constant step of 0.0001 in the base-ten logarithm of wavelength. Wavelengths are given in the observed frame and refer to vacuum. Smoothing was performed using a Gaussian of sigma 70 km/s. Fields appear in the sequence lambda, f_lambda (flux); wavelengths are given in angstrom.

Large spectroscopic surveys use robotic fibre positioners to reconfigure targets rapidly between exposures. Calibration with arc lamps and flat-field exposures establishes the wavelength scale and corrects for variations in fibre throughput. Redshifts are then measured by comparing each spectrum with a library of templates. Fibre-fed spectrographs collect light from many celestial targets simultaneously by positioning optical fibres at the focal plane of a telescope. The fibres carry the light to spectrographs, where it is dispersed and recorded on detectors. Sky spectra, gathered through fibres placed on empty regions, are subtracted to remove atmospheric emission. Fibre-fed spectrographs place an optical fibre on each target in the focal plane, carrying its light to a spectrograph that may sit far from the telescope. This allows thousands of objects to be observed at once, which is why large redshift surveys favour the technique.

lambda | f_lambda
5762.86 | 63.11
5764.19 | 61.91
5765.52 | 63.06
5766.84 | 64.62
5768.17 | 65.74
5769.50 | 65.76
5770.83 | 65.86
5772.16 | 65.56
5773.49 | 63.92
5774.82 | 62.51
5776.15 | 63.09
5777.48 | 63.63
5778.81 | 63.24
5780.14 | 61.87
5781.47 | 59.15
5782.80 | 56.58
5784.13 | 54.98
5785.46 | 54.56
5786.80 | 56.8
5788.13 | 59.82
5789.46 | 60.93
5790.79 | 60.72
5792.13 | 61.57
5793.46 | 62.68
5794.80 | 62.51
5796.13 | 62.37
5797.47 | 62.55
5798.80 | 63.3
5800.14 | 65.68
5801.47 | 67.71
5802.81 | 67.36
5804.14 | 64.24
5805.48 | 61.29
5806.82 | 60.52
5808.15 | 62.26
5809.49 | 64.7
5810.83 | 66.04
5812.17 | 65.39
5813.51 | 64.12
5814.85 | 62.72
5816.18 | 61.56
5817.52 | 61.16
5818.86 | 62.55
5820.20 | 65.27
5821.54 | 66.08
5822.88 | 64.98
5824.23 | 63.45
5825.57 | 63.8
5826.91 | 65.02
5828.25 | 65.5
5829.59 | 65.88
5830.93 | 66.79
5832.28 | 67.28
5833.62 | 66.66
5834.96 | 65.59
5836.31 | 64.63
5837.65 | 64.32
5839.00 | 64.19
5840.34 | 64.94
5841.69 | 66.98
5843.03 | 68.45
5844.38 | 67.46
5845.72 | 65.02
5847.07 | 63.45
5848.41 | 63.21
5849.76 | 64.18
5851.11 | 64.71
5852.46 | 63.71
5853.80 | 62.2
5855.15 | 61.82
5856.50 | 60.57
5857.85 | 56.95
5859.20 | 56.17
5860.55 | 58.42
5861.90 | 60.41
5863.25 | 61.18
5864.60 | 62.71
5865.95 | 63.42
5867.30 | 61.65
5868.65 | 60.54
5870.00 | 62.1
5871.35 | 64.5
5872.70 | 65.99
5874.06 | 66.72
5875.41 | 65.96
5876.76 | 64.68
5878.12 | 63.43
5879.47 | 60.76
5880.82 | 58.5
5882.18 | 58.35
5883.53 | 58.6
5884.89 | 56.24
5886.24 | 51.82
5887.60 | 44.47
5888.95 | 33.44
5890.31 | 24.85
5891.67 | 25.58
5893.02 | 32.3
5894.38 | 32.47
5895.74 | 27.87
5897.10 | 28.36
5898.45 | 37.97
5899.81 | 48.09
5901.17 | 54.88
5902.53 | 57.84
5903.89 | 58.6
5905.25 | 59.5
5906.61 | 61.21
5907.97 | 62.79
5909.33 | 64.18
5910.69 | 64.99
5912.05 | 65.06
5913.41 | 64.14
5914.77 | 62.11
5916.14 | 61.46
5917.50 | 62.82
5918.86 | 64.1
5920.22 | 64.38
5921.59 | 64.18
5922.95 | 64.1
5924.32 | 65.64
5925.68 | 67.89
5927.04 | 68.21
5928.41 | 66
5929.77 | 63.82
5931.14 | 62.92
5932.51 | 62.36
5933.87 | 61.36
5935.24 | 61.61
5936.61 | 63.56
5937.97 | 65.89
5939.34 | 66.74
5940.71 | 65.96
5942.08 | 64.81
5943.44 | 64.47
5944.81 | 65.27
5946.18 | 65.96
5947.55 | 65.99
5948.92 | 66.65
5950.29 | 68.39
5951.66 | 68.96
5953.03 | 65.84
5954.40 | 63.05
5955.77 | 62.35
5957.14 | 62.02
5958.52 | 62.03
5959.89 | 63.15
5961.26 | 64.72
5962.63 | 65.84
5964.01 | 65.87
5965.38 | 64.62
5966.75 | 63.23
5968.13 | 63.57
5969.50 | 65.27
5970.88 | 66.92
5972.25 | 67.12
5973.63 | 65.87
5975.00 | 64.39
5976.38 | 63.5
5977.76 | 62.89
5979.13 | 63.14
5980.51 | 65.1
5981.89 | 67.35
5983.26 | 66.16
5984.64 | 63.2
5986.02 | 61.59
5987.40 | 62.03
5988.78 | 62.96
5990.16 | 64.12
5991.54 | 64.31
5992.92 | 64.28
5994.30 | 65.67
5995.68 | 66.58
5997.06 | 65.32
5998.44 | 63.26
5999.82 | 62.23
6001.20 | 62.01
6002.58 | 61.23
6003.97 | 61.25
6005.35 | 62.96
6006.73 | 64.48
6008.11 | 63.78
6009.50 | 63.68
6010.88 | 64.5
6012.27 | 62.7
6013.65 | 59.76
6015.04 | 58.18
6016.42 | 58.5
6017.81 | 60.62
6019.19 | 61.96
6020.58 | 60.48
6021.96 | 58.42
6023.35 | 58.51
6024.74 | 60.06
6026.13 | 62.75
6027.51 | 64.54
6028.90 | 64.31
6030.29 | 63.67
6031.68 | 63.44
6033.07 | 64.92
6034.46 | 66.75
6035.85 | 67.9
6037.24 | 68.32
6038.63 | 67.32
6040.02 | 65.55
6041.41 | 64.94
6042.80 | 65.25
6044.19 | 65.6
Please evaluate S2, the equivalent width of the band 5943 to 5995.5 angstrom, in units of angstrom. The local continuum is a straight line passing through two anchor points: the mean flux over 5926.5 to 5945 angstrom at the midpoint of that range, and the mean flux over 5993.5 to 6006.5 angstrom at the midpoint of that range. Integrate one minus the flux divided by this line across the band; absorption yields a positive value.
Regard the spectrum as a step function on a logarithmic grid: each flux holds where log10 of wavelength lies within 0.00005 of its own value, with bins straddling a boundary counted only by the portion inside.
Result -0.6 angstrom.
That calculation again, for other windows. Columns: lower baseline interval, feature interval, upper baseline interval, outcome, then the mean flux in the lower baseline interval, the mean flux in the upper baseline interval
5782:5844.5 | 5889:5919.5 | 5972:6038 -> 6.2 angstrom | 63.4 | 63.3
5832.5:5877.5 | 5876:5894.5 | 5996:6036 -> 4.5 angstrom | 63.5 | 62.5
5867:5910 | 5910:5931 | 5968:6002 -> -3.1 angstrom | 52.2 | 64.4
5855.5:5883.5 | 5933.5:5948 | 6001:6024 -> -0.8 angstrom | 61.6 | 61.3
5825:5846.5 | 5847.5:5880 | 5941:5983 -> 1.6 angstrom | 65.8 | 65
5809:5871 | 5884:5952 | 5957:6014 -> 6.8 angstrom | 63.6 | 64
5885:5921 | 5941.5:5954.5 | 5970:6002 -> -1.8 angstrom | 50.7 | 64.3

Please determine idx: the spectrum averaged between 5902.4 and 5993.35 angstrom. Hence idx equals 64.2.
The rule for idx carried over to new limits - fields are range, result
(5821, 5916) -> 58.6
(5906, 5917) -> 63.3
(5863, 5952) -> 58.6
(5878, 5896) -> 44.7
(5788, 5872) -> 63.5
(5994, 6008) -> 63.5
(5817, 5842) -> 65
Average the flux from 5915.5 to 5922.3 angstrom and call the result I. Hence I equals 63.5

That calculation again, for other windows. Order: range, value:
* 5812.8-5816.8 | 62.9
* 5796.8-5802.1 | 64.8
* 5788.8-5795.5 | 61.7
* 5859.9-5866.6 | 61.2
